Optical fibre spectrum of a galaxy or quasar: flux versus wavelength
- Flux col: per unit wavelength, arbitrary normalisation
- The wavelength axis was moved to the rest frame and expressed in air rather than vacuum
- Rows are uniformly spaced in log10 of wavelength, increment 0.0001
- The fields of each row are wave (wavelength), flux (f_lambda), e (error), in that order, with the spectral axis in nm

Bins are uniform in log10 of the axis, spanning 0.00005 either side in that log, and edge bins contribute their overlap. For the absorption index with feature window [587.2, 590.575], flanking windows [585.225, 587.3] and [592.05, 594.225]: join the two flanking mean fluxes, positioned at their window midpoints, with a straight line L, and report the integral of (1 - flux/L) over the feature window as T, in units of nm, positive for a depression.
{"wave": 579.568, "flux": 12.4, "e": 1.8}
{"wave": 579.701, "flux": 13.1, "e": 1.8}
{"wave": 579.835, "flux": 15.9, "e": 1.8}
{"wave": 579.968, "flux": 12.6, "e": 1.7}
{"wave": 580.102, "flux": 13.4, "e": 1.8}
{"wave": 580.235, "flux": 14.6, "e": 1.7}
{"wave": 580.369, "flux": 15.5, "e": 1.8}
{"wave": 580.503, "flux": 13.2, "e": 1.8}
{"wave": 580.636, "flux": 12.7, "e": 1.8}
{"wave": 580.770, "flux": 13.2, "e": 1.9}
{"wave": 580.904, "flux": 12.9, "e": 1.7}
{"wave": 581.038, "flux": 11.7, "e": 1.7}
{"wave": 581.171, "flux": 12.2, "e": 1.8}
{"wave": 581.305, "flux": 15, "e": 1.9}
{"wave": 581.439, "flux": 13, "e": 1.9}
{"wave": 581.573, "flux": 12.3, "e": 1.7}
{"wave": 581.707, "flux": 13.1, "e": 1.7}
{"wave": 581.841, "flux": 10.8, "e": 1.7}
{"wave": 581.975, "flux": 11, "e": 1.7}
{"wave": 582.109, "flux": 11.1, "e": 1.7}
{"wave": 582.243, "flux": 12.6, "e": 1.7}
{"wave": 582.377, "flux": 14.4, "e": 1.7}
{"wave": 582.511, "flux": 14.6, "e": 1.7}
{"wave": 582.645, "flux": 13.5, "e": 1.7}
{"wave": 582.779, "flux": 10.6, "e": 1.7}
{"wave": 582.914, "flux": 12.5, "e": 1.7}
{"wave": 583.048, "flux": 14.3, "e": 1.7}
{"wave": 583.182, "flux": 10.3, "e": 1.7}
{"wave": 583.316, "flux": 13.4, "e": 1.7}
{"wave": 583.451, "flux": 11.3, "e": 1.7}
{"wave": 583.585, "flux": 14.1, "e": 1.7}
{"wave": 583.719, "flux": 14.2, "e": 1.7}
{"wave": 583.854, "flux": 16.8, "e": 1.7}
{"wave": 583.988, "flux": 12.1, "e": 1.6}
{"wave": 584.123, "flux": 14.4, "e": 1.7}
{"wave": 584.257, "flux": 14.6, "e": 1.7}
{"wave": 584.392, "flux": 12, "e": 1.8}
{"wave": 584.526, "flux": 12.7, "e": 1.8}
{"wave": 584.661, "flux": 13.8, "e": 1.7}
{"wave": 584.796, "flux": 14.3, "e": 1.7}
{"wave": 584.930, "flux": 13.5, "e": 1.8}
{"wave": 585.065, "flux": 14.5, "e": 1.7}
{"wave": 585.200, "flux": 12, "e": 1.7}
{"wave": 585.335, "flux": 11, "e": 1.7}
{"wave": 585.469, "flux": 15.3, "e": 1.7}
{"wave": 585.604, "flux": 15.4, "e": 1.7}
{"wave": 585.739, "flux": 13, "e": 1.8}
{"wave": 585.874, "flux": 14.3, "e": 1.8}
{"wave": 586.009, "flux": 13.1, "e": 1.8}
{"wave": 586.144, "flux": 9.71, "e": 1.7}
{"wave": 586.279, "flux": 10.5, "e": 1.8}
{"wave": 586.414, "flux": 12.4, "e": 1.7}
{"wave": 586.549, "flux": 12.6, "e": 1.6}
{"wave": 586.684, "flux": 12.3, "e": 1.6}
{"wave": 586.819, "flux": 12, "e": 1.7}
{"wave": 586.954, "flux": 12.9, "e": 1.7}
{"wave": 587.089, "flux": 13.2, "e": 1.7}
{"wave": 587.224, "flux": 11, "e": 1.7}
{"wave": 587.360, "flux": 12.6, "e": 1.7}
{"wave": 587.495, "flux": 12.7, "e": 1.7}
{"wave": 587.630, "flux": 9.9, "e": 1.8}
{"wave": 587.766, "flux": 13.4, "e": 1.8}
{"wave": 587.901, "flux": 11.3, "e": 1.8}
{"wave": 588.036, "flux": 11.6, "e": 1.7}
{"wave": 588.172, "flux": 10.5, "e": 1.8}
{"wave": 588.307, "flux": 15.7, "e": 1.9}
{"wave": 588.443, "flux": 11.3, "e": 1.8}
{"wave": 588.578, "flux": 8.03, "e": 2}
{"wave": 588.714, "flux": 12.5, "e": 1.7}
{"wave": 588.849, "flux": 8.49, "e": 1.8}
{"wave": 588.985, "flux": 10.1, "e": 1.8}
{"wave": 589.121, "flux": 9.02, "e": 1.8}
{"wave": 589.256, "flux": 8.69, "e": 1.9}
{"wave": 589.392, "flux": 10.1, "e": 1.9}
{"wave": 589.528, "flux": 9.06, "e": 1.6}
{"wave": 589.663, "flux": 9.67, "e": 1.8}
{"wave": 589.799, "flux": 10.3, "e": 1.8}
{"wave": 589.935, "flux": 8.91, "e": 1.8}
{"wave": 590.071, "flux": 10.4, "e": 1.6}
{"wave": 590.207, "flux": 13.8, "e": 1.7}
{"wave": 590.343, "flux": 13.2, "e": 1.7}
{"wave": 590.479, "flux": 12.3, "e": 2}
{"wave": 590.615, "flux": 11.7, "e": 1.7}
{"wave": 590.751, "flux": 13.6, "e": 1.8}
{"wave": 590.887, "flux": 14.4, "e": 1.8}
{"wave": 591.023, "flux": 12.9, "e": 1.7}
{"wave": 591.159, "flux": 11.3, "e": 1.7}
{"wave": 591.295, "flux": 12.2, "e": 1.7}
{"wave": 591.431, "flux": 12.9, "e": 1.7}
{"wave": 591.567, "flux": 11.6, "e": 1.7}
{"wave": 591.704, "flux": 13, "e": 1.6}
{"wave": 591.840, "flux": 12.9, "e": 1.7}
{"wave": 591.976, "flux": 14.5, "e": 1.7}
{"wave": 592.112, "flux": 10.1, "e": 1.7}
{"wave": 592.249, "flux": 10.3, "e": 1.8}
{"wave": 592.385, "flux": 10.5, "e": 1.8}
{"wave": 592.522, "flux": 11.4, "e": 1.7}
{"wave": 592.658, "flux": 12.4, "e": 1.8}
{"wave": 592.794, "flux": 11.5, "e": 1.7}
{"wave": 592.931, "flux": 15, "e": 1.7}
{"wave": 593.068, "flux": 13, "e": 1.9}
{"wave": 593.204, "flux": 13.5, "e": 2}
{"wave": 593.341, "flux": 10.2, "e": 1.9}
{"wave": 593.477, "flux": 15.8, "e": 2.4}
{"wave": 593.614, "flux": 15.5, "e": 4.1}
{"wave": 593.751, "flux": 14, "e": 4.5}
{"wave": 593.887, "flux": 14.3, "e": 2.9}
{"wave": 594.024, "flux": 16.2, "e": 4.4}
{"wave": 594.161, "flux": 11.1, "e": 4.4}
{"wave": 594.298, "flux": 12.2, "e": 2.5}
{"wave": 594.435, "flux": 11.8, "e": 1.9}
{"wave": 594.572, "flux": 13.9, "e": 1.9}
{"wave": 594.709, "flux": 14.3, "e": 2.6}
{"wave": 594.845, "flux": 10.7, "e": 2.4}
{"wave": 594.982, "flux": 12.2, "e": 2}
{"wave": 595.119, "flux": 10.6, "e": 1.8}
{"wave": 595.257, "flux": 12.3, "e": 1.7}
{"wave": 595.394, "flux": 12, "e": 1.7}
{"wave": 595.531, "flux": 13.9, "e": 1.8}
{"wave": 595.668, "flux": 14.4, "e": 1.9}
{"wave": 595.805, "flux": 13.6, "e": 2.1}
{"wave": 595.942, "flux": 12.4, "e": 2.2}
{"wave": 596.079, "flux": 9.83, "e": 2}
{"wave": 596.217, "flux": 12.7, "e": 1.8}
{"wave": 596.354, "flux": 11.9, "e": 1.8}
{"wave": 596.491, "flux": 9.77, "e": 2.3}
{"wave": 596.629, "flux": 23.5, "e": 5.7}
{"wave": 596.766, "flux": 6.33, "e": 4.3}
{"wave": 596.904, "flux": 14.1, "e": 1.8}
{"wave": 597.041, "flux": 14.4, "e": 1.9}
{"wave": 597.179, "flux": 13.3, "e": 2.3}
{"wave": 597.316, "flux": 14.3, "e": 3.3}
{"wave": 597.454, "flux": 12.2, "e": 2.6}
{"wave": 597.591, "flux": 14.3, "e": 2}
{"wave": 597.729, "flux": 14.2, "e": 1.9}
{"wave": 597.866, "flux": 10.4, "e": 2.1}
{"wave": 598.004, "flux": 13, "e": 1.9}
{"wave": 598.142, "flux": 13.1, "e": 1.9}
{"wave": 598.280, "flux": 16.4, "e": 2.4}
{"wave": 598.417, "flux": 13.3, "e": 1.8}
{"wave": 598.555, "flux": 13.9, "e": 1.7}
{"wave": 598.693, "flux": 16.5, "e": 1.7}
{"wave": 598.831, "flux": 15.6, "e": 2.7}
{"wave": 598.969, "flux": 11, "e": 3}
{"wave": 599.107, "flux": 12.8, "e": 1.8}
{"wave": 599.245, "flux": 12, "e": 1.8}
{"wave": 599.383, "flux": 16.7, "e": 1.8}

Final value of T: 0.45 nm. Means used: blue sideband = 12.6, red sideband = 12.8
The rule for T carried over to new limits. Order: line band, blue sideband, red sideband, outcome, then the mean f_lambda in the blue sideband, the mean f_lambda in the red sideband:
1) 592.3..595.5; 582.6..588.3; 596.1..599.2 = 0.10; 12.8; 13.4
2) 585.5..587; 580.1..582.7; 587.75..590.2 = -0.16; 13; 10.5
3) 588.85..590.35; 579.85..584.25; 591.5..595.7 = 0.32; 13.1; 12.7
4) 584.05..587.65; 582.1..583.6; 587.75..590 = -0.38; 12.7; 10.4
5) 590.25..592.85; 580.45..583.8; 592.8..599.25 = 0.16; 12.7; 13.2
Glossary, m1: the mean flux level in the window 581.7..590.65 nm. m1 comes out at 12.2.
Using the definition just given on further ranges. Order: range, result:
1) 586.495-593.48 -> 11.7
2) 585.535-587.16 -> 12.6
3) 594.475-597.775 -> 12.9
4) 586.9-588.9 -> 11.7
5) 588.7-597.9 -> 12.3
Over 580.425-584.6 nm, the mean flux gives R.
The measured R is 12.9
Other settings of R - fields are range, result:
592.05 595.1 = 12.7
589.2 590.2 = 9.85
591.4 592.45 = 11.9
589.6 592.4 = 12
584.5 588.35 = 12.6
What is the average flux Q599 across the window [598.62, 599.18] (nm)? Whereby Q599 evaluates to 13.9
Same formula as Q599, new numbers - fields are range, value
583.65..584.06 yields 14.4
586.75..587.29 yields 12.3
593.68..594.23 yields 13.9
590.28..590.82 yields 12.7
